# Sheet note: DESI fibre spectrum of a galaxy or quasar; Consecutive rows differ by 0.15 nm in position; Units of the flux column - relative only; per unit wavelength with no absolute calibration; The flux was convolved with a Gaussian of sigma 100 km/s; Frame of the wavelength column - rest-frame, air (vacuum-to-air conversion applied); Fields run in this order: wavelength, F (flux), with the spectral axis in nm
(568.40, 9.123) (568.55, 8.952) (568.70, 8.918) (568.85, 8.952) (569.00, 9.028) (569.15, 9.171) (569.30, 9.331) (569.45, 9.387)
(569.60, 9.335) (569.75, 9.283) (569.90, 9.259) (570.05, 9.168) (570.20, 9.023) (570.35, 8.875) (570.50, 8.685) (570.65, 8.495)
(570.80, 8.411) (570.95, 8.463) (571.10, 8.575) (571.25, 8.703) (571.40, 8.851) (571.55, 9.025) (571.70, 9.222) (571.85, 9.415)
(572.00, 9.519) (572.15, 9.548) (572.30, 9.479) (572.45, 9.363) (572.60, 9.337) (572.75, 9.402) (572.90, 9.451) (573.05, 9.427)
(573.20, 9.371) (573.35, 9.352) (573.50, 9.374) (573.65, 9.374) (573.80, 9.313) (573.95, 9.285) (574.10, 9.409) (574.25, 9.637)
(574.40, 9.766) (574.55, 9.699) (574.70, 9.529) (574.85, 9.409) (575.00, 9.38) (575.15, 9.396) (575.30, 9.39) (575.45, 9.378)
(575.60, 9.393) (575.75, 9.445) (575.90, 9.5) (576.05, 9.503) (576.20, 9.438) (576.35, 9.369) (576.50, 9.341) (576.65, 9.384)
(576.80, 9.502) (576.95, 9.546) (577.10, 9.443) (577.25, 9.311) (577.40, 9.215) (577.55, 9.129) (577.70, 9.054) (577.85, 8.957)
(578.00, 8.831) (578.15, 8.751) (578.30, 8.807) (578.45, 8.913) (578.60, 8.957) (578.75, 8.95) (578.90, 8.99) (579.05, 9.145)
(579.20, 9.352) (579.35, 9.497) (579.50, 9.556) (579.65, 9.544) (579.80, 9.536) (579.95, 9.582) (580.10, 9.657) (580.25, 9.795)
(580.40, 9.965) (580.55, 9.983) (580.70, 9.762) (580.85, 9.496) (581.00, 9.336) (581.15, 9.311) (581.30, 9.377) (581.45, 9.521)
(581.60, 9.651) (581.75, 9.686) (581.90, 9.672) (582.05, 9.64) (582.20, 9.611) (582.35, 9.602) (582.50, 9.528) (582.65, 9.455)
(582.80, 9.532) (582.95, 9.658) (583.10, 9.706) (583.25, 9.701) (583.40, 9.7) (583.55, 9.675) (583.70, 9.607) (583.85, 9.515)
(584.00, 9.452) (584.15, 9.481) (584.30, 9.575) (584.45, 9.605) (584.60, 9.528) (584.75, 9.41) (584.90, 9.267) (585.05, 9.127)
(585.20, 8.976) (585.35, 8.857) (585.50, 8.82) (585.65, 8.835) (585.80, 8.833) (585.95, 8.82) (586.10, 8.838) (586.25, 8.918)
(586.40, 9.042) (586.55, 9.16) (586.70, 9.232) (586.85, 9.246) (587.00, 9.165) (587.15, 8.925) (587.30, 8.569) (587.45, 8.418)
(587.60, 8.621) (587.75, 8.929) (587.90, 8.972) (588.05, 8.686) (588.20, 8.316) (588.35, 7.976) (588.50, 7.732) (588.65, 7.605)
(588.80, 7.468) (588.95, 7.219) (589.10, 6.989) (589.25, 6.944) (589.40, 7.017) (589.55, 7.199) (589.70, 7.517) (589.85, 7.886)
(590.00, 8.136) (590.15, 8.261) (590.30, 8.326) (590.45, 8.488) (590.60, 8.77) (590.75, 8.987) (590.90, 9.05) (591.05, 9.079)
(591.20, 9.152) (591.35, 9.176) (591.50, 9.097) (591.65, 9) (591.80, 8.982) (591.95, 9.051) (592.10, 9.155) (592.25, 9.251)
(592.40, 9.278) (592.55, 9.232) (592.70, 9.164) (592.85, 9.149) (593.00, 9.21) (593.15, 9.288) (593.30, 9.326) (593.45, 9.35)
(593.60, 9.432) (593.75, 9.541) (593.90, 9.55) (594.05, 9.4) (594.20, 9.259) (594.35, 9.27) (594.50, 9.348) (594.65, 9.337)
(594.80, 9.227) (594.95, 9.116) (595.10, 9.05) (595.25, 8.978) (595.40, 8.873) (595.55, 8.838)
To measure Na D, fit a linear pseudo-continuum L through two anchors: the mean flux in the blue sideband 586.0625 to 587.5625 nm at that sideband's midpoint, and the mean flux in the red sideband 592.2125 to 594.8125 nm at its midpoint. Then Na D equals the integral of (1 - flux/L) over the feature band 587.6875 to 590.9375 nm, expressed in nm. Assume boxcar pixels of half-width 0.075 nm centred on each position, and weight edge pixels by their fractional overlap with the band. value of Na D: 0.39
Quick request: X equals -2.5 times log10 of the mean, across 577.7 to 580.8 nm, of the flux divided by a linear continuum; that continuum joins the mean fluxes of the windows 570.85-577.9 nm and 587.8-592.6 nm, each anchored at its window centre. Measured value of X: -0.03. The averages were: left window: 9.33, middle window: 9.32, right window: 8.37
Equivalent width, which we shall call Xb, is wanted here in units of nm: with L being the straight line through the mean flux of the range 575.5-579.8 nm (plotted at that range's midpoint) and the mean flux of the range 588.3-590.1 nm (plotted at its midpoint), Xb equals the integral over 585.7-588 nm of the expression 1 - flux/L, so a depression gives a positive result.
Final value -0.31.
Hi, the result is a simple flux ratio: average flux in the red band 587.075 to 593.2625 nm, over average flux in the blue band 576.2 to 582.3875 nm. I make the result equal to 0.91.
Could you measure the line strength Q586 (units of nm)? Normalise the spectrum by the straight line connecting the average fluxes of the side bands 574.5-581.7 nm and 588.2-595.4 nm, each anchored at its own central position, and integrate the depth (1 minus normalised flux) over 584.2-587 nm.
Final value -0.04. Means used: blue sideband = 9.37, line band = 9.12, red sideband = 8.7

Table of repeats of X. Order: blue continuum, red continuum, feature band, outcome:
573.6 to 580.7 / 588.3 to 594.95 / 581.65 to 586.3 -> -0.04 mag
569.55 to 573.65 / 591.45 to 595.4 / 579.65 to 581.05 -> -0.06 mag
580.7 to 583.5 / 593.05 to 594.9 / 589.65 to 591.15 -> 0.11 mag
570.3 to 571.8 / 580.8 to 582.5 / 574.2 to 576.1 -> -0.05 mag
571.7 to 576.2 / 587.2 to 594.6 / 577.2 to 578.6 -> 0.03 mag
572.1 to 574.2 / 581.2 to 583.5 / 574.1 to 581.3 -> 0.01 mag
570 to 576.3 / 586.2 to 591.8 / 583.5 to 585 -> -0.10 mag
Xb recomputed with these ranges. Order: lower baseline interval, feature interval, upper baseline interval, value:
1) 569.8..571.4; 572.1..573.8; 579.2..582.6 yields -0.083 nm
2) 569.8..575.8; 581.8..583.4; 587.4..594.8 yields -0.122 nm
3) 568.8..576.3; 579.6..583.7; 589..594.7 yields -0.263 nm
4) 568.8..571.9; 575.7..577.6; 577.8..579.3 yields -0.089 nm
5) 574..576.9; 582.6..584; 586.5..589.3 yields -0.138 nm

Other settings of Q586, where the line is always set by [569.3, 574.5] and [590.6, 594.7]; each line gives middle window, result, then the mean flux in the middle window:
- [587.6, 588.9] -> 0.14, 8.22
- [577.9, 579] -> 0.04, 8.89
